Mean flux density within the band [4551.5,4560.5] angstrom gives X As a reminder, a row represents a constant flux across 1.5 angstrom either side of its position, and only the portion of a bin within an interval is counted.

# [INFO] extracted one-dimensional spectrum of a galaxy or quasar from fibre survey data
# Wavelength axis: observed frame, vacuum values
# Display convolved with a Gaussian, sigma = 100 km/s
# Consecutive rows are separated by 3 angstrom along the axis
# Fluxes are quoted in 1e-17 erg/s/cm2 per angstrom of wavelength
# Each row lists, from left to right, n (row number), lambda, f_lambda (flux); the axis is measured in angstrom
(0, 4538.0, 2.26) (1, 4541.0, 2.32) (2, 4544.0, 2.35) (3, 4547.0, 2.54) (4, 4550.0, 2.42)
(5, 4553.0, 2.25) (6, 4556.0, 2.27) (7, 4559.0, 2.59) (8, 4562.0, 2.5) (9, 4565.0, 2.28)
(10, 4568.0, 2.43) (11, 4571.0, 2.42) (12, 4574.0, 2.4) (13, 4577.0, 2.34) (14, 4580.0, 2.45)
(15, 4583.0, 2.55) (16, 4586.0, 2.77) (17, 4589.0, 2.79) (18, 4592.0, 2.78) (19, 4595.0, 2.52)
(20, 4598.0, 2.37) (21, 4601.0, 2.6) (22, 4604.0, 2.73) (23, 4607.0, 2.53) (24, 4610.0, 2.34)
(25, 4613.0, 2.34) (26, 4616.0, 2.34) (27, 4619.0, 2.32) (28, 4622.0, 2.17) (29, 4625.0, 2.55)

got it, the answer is 2.37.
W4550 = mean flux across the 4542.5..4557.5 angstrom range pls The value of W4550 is 2.37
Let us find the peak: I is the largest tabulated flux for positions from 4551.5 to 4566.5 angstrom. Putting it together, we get 2.59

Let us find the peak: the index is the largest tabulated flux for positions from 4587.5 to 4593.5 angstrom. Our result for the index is 2.79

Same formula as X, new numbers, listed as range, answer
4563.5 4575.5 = 2.38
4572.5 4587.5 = 2.5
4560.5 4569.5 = 2.4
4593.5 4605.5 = 2.56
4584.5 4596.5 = 2.71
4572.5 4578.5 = 2.37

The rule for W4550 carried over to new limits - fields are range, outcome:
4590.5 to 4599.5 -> 2.56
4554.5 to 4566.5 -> 2.41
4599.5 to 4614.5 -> 2.51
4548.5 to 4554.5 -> 2.33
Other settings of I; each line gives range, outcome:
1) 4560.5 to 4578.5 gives 2.5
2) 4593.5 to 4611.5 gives 2.73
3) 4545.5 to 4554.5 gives 2.54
